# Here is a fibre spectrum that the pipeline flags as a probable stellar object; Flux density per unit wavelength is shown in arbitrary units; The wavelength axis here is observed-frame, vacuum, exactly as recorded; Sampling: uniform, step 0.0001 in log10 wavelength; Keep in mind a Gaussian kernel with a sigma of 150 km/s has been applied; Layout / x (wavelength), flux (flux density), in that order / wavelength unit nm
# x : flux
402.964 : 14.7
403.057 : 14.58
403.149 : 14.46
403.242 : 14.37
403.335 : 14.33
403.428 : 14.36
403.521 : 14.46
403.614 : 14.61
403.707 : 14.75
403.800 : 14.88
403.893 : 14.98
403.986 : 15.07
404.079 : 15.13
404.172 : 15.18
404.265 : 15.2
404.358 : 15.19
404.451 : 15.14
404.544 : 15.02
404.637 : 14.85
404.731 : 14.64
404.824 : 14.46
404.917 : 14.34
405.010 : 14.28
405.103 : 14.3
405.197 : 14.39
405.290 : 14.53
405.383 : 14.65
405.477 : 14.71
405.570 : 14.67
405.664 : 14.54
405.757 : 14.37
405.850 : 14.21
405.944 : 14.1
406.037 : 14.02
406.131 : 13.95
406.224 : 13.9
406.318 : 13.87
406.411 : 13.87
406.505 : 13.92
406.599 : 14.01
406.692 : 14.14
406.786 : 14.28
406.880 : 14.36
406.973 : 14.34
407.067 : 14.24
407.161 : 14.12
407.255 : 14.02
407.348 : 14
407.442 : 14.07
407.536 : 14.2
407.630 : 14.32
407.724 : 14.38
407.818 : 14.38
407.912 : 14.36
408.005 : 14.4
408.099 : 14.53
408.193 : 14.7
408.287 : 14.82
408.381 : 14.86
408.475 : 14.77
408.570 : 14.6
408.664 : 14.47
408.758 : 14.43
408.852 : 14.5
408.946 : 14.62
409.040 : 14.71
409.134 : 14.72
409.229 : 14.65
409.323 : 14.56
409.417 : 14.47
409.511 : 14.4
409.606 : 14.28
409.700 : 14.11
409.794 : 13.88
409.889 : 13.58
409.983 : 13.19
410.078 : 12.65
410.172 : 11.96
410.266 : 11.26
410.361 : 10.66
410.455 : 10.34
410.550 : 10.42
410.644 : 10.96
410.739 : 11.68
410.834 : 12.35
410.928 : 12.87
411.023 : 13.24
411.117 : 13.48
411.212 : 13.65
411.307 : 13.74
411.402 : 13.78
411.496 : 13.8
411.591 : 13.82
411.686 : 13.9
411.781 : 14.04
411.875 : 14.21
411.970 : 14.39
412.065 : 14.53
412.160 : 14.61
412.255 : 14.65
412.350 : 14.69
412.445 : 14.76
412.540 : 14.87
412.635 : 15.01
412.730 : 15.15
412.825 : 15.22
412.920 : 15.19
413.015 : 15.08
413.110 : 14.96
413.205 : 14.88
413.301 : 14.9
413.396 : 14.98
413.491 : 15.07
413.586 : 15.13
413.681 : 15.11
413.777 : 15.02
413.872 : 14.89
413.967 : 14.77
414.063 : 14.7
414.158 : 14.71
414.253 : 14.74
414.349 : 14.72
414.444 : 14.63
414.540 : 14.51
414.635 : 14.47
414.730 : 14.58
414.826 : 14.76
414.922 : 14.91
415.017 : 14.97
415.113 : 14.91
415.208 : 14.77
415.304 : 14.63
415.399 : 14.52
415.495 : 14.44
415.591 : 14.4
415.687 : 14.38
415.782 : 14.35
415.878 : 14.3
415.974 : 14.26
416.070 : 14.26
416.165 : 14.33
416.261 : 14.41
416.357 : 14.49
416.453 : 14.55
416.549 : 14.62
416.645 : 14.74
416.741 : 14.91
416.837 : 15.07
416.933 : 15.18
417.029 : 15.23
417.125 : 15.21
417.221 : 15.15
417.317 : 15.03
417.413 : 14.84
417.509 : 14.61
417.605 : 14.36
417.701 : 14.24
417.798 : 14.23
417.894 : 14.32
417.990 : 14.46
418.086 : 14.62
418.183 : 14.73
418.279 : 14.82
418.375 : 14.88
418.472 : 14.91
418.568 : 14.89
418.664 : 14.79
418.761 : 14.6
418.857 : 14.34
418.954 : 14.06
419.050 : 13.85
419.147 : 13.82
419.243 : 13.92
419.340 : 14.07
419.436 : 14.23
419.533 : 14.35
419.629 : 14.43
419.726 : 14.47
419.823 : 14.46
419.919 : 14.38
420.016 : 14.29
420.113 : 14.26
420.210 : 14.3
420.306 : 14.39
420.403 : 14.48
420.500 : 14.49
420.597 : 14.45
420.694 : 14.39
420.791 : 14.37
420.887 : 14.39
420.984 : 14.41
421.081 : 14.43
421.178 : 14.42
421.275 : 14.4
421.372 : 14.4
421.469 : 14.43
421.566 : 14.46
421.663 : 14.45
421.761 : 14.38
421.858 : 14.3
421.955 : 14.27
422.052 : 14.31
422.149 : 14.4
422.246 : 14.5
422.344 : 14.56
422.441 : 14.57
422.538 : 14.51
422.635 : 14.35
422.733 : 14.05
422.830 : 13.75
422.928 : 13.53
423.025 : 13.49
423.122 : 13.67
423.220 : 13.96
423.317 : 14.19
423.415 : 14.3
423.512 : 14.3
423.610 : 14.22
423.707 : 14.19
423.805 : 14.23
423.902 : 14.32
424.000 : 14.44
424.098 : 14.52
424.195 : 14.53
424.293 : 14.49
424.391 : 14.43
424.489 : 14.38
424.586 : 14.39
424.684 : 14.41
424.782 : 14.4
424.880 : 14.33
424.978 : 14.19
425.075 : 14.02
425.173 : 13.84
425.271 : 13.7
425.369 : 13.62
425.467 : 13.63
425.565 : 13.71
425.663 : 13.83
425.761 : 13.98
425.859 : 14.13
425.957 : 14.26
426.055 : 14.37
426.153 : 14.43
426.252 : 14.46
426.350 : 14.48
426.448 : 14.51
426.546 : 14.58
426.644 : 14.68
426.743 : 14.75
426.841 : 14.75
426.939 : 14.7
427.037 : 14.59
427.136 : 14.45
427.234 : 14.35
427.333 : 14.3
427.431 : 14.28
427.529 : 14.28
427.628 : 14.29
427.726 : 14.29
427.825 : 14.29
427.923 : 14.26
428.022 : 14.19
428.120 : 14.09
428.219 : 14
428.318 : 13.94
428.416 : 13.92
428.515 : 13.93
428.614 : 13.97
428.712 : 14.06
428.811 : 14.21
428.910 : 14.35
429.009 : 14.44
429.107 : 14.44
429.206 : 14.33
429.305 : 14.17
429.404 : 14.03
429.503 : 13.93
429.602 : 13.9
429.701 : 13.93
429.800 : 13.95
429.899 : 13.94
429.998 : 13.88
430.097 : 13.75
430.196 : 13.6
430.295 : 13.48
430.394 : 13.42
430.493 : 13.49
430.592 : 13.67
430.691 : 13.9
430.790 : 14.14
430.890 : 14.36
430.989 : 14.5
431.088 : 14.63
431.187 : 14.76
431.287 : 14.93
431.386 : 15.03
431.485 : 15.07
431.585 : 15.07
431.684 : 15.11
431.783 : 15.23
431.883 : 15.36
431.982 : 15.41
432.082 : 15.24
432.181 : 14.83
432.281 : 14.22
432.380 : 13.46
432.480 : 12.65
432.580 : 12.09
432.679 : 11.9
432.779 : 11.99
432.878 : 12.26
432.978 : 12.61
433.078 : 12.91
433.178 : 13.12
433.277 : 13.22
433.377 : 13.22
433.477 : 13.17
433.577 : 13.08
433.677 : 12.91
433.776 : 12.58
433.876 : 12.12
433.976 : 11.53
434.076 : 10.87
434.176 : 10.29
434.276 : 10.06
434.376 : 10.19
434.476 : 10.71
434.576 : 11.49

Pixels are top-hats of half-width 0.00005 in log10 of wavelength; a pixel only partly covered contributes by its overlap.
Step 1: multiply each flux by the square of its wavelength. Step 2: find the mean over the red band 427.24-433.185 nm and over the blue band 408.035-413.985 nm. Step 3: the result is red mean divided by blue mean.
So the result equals 1.10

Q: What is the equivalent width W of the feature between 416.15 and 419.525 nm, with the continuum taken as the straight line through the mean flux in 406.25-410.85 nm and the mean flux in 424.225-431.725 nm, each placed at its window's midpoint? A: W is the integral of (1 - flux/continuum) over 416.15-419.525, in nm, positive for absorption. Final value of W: -0.14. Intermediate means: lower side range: 13.8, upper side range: 14.2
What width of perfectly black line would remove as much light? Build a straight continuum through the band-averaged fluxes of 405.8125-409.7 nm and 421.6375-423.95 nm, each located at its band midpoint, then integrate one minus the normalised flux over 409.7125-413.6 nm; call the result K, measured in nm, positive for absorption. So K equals 0.16 nm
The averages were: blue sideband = 14.3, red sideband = 14.2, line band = 13.7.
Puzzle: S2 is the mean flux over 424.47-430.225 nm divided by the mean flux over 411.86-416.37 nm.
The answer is 1.0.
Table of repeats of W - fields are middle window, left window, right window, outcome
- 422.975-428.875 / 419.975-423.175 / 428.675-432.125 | 0.04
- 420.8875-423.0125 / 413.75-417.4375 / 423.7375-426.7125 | 0.01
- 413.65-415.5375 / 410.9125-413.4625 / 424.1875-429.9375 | -0.05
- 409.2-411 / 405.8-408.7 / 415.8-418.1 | 0.20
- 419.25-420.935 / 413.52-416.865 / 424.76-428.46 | 0.01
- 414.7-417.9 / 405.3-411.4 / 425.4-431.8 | -0.15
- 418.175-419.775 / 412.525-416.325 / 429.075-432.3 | 0.02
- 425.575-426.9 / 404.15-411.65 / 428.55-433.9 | -0.05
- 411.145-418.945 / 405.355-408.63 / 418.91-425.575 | -0.20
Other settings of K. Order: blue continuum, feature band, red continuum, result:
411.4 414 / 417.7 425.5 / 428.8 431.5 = 0.06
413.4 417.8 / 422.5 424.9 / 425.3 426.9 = 0.02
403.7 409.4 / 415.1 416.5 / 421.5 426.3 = -0.01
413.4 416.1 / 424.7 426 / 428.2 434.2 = 0.01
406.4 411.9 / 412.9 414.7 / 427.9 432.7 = -0.13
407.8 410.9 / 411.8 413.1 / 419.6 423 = -0.10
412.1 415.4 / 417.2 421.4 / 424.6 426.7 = 0.03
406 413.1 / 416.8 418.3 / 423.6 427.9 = -0.07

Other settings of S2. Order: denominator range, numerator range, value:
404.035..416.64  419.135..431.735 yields 1.00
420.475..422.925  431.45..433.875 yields 0.95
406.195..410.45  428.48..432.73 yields 1.01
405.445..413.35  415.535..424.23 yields 1.03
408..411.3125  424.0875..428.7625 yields 1.06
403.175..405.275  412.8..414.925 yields 1.01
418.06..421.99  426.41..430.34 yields 0.99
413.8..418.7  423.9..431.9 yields 0.97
